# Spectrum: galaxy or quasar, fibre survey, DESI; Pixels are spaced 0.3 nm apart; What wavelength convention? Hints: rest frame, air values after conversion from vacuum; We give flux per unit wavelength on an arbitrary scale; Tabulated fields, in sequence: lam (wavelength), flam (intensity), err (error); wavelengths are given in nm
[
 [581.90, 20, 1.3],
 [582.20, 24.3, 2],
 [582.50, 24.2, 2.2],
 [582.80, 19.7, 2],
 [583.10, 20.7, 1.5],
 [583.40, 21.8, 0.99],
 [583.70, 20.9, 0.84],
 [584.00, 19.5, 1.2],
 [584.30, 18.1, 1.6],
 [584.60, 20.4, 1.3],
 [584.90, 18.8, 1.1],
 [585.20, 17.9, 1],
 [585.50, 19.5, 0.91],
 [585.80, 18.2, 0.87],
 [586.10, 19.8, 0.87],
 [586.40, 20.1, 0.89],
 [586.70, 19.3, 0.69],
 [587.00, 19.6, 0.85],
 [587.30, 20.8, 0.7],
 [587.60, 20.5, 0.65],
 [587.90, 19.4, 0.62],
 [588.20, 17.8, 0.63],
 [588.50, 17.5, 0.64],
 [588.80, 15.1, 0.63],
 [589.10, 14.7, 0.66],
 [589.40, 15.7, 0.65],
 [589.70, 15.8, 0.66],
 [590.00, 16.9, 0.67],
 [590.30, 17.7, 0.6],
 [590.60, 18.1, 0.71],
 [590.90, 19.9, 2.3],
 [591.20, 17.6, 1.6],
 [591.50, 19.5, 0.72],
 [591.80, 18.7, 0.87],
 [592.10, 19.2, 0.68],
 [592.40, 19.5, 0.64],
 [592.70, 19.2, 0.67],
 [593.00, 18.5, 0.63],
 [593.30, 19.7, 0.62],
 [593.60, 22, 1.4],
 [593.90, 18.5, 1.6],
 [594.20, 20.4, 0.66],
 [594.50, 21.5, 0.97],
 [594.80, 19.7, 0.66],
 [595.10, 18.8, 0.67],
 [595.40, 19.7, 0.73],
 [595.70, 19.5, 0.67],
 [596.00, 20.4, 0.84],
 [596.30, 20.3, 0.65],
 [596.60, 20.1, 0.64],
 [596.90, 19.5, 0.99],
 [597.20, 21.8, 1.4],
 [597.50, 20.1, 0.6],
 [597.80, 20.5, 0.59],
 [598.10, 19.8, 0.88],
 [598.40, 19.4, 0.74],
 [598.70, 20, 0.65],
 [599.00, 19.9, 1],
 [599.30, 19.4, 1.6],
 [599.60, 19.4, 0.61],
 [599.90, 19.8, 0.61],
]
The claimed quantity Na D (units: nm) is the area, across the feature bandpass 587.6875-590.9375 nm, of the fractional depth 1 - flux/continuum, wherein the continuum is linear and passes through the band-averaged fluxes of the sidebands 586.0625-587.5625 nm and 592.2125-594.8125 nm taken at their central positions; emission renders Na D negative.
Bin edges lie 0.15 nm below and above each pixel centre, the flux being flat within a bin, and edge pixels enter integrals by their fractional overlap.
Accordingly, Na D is 0.46 nm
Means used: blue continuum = 20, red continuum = 19.9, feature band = 17.1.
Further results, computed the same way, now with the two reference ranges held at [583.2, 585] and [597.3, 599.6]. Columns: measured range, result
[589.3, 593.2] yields 0.33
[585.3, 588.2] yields 0.06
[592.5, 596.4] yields 0.01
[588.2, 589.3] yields 0.22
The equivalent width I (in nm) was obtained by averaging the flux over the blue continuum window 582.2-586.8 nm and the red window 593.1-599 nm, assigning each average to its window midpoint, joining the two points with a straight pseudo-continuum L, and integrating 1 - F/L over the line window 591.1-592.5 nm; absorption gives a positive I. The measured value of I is 0.08 nm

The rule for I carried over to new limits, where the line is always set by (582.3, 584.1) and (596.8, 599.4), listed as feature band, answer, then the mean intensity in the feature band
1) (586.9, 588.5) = 0.114 nm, 19.4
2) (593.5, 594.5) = 0.000 nm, 20.4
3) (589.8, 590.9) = 0.153 nm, 17.8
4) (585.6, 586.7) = 0.087 nm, 19.4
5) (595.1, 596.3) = 0.028 nm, 19.8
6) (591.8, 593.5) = 0.104 nm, 19.3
